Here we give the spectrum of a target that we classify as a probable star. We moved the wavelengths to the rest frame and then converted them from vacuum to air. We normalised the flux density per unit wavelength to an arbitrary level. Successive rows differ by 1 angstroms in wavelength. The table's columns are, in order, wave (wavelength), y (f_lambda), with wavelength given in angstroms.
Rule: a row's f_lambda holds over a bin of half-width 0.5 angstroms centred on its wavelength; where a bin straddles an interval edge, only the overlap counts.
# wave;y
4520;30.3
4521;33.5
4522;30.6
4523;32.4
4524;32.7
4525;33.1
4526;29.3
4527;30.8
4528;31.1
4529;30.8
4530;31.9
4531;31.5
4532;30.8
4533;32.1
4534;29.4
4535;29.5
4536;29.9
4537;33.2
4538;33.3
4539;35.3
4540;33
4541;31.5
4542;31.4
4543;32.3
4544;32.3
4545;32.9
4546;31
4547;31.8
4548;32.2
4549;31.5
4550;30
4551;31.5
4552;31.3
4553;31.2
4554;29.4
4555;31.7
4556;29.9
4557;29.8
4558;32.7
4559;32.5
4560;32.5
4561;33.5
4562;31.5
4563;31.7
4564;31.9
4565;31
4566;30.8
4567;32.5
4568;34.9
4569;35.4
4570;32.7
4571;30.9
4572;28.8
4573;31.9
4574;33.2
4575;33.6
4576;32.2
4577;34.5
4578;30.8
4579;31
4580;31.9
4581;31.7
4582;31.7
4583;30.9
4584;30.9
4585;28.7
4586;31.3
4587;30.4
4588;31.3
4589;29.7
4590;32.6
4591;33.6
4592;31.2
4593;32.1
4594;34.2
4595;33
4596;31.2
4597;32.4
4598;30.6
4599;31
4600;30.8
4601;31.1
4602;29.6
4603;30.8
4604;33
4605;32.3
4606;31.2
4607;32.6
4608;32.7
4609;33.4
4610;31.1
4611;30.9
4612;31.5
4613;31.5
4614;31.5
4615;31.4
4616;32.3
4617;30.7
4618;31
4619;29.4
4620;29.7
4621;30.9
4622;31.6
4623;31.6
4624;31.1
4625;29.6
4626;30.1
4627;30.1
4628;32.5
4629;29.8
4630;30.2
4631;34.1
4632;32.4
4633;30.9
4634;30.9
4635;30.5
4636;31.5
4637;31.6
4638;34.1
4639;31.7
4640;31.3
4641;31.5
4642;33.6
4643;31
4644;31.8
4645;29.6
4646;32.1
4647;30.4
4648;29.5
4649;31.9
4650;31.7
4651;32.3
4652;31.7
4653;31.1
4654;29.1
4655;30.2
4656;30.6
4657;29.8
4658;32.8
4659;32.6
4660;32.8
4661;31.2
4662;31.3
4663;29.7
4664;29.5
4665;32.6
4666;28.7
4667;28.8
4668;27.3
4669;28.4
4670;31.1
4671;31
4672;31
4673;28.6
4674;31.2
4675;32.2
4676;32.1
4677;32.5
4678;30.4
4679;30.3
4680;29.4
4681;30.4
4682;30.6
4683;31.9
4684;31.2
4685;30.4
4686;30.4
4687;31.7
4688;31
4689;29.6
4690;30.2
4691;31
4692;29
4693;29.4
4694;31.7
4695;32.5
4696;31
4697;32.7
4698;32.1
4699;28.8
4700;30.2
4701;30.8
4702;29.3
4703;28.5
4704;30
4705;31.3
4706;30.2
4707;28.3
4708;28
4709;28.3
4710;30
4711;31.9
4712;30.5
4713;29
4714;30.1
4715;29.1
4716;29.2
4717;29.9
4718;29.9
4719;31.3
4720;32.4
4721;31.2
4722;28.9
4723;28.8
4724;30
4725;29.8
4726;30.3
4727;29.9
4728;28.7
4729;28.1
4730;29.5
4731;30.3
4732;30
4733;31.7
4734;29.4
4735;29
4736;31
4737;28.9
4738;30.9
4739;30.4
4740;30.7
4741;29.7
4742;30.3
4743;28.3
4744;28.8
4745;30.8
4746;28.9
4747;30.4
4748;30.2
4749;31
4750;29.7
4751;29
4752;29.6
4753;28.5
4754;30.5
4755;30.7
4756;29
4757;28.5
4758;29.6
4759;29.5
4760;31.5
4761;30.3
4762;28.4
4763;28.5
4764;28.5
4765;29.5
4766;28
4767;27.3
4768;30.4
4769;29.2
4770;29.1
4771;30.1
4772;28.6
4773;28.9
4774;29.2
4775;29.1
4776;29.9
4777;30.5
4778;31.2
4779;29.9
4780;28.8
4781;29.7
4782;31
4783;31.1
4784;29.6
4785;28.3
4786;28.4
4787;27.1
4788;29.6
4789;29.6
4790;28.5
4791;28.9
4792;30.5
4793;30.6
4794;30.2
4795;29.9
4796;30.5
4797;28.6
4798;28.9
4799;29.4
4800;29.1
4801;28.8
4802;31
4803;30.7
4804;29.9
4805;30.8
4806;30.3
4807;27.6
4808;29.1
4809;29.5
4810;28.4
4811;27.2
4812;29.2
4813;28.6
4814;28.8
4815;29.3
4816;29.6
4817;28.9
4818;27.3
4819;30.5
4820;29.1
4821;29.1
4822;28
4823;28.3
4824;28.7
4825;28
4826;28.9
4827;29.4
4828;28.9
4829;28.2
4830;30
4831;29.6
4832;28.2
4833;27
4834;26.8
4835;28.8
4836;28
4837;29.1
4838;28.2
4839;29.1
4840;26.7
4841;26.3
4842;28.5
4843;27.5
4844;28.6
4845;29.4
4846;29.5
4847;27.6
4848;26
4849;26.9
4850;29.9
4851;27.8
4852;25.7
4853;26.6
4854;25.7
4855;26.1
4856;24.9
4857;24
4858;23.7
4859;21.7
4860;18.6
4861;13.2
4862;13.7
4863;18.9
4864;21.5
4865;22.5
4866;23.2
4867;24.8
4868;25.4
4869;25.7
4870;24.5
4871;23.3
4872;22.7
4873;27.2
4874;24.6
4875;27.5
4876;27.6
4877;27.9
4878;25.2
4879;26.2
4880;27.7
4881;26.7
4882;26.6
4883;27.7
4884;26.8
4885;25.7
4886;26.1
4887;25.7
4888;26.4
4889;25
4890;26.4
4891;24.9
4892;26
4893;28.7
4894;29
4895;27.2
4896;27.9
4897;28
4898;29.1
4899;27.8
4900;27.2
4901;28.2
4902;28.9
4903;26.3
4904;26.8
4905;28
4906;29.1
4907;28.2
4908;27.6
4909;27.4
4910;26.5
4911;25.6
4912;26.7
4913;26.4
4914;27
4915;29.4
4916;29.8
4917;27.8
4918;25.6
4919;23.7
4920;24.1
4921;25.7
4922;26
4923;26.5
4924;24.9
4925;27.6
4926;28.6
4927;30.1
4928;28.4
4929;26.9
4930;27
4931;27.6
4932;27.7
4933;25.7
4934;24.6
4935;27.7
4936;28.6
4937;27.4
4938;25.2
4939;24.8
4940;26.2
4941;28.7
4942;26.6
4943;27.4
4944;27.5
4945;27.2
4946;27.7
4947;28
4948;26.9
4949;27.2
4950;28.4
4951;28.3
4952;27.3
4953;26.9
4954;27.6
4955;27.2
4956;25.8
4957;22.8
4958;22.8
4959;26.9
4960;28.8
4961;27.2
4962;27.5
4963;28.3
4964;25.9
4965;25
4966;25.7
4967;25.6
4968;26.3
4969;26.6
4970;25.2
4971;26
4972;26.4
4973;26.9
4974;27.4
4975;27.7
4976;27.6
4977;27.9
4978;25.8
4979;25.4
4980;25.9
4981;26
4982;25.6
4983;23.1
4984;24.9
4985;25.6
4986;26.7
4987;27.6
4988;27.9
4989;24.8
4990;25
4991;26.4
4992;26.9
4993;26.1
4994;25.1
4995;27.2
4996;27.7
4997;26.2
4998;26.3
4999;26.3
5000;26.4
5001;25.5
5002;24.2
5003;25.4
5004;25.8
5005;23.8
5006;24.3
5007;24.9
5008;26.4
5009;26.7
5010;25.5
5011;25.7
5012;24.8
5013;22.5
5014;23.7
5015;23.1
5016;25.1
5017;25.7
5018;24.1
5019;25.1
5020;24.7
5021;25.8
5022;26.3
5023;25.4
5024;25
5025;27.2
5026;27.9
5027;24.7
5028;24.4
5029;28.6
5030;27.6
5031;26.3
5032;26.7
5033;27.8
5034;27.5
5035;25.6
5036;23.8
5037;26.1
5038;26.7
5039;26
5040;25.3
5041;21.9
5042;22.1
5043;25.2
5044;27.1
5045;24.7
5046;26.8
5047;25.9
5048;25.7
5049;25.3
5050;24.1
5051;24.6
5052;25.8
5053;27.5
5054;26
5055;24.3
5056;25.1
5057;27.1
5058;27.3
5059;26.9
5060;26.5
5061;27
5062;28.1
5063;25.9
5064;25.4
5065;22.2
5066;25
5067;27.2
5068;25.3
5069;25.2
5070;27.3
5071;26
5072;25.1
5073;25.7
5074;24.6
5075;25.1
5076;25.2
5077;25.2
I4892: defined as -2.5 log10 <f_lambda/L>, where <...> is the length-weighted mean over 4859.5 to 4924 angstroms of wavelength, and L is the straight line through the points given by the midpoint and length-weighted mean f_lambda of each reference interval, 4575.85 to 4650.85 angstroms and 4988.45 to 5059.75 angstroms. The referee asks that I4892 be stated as 0.07 mag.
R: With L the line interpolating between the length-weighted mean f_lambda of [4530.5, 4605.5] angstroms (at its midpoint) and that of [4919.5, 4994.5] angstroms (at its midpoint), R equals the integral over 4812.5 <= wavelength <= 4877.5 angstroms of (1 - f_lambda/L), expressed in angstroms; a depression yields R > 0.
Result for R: 3.7 angstroms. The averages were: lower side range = 31.7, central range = 26.5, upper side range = 26.6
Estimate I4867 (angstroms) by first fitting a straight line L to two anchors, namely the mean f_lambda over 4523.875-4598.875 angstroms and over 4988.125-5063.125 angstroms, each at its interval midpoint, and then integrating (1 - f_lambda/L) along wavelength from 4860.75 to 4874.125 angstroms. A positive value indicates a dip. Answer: 2.6 angstroms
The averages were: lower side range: 31.7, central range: 22.3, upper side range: 25.7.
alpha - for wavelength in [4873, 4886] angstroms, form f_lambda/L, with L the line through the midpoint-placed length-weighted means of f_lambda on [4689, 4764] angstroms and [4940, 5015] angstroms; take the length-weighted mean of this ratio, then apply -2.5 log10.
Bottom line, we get 0.04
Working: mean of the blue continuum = 29.9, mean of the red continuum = 26.2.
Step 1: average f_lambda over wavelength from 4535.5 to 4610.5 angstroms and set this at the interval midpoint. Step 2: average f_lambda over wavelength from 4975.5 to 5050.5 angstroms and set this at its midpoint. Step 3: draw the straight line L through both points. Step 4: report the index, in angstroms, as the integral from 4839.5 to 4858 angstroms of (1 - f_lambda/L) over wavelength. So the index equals 0.6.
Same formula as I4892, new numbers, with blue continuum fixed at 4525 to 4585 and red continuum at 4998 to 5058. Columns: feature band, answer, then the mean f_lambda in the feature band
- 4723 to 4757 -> -0.02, 29.8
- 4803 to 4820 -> -0.03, 29.1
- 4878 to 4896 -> 0.03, 26.6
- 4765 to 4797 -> -0.03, 29.5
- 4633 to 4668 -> -0.02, 31.1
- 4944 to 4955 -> -0.04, 27.5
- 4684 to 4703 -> -0.03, 30.6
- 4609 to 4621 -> -0.01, 31.1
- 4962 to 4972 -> 0.01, 26.2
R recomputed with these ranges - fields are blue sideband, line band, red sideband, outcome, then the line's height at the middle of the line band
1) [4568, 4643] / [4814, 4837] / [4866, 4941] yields -0.55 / 28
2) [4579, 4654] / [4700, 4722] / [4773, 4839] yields 0.24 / 30.3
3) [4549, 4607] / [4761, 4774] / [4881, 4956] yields 0.08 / 29.1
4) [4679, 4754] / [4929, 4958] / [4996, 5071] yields 0.04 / 26.9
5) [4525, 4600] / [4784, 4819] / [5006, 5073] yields -0.71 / 28.7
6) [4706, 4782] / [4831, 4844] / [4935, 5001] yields 0.19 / 28.4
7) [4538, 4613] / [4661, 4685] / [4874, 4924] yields -0.10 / 30.3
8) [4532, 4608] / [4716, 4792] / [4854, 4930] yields -3.39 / 28.4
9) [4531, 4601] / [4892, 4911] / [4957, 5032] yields -0.43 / 27.2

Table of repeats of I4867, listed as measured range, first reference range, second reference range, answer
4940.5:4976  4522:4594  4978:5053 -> -0.6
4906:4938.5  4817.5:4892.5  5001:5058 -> -1.3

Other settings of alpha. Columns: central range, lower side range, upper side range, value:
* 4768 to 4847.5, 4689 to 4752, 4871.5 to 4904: -0.03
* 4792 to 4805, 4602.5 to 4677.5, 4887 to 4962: -0.04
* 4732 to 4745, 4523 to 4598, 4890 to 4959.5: -0.02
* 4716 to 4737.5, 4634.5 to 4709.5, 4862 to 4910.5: -0.01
